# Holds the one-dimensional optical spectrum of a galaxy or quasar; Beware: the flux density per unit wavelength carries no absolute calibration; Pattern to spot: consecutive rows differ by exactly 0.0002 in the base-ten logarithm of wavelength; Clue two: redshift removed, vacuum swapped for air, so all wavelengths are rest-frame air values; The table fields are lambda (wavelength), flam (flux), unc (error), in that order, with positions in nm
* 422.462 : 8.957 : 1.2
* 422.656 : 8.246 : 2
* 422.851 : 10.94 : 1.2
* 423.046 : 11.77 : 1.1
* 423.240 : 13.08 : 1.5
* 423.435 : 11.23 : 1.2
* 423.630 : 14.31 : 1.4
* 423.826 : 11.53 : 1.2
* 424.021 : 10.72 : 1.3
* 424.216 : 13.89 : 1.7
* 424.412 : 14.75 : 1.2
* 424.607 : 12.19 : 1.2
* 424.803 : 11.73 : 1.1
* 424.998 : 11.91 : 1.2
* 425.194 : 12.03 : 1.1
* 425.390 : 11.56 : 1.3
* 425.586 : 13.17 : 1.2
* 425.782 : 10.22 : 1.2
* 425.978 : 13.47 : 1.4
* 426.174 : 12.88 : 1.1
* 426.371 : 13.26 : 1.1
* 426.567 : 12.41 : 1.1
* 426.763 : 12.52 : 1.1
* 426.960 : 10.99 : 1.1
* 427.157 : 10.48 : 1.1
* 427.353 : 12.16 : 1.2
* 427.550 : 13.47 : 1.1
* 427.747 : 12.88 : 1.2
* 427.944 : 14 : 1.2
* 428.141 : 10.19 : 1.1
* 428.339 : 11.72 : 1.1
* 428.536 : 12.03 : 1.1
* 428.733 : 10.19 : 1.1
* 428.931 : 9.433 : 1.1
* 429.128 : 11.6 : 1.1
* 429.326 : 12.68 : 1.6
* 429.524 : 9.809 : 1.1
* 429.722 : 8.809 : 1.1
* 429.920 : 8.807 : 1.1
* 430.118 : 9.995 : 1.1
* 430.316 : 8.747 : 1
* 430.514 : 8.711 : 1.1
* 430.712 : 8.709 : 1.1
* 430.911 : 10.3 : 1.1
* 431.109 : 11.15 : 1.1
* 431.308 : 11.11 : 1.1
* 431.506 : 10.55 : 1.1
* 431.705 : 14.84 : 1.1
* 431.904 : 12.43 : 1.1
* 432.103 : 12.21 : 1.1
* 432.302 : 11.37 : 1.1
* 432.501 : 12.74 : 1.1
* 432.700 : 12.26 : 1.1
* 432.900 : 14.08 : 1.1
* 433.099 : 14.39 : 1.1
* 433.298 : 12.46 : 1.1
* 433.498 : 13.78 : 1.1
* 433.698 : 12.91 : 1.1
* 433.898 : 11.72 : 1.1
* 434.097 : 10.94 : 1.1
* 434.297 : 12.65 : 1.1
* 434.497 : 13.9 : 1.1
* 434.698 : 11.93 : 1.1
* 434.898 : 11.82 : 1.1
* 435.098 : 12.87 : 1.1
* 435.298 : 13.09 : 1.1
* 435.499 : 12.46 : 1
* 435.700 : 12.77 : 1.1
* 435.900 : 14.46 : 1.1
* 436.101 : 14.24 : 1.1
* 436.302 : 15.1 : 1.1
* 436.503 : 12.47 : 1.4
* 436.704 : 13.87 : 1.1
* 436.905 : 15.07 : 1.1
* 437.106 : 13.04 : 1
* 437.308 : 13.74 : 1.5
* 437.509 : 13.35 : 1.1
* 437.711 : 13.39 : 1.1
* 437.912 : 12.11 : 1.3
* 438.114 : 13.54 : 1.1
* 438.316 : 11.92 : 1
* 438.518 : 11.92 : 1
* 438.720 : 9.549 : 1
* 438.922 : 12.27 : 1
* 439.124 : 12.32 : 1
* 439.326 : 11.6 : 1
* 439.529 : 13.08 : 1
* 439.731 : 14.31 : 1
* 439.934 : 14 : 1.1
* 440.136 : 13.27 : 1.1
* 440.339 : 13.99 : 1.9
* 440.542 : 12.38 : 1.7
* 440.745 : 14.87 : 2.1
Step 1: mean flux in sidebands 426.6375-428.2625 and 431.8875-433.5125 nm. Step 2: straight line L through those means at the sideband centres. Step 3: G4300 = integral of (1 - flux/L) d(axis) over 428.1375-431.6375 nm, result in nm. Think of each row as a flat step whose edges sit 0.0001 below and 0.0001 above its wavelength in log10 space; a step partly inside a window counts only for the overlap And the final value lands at 0.60 nm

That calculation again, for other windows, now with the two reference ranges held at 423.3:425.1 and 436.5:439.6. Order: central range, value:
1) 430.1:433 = 0.29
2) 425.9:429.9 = 0.27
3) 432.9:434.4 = -0.02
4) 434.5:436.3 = -0.07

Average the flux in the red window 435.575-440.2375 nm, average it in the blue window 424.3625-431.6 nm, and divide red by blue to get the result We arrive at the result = 1.15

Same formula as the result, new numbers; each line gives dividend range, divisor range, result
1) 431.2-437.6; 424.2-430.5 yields 1.12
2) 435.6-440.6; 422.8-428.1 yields 1.06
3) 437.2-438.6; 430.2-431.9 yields 1.21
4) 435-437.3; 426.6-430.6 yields 1.24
